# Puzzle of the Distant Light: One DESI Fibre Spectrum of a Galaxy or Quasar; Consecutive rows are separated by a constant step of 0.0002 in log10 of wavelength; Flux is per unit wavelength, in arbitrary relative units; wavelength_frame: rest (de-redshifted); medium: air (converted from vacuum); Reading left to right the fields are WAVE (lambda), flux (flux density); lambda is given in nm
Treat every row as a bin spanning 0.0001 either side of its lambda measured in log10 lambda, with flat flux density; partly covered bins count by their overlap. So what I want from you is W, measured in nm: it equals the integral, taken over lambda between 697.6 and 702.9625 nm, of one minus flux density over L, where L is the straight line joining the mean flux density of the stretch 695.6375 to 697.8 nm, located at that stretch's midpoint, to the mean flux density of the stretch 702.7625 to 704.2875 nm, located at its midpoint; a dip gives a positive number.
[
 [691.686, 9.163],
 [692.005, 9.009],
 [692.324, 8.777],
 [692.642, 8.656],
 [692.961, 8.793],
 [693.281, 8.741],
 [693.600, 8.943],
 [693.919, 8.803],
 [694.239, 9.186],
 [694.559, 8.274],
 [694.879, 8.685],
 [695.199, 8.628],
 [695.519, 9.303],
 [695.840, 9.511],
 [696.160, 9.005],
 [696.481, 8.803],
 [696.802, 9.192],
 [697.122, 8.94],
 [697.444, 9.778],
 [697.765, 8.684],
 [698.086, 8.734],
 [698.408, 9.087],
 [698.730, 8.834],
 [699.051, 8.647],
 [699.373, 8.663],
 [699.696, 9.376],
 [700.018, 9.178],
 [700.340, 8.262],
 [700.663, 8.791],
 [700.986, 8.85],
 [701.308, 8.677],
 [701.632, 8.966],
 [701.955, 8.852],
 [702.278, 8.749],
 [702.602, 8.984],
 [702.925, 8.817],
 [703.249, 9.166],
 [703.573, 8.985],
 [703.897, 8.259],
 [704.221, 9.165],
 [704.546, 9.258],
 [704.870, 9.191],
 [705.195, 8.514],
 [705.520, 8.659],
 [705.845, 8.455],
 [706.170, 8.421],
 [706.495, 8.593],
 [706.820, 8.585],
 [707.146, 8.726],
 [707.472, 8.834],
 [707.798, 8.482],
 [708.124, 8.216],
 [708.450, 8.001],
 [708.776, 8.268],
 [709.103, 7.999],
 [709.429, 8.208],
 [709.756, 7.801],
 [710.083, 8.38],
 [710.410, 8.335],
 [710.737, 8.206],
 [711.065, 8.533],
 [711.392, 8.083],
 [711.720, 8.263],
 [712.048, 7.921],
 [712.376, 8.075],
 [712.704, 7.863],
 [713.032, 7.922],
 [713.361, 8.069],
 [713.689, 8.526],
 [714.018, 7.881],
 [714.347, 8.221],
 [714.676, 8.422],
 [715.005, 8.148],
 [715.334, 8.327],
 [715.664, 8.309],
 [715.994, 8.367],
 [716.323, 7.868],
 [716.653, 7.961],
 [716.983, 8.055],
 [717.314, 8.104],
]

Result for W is 0.10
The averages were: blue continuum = 9.16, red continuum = 8.86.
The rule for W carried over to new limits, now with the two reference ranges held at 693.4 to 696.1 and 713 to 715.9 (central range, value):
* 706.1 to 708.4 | -0.015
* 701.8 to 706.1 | -0.125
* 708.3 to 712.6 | 0.105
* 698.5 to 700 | -0.027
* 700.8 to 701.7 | -0.013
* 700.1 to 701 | 0.007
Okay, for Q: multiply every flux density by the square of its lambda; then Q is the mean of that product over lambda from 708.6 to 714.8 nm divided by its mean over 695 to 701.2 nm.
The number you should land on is 0.9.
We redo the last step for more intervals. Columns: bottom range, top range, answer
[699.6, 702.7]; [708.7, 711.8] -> 0.95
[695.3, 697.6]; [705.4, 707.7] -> 0.96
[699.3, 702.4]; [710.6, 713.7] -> 0.95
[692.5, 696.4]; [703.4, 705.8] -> 1.03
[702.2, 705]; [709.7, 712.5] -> 0.93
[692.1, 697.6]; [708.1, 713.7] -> 0.95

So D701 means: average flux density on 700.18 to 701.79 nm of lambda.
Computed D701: 8.71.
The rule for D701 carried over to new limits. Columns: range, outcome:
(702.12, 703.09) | 8.85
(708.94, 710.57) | 8.15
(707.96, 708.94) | 8.16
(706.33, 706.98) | 8.6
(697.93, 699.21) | 8.83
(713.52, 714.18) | 8.21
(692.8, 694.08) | 8.82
